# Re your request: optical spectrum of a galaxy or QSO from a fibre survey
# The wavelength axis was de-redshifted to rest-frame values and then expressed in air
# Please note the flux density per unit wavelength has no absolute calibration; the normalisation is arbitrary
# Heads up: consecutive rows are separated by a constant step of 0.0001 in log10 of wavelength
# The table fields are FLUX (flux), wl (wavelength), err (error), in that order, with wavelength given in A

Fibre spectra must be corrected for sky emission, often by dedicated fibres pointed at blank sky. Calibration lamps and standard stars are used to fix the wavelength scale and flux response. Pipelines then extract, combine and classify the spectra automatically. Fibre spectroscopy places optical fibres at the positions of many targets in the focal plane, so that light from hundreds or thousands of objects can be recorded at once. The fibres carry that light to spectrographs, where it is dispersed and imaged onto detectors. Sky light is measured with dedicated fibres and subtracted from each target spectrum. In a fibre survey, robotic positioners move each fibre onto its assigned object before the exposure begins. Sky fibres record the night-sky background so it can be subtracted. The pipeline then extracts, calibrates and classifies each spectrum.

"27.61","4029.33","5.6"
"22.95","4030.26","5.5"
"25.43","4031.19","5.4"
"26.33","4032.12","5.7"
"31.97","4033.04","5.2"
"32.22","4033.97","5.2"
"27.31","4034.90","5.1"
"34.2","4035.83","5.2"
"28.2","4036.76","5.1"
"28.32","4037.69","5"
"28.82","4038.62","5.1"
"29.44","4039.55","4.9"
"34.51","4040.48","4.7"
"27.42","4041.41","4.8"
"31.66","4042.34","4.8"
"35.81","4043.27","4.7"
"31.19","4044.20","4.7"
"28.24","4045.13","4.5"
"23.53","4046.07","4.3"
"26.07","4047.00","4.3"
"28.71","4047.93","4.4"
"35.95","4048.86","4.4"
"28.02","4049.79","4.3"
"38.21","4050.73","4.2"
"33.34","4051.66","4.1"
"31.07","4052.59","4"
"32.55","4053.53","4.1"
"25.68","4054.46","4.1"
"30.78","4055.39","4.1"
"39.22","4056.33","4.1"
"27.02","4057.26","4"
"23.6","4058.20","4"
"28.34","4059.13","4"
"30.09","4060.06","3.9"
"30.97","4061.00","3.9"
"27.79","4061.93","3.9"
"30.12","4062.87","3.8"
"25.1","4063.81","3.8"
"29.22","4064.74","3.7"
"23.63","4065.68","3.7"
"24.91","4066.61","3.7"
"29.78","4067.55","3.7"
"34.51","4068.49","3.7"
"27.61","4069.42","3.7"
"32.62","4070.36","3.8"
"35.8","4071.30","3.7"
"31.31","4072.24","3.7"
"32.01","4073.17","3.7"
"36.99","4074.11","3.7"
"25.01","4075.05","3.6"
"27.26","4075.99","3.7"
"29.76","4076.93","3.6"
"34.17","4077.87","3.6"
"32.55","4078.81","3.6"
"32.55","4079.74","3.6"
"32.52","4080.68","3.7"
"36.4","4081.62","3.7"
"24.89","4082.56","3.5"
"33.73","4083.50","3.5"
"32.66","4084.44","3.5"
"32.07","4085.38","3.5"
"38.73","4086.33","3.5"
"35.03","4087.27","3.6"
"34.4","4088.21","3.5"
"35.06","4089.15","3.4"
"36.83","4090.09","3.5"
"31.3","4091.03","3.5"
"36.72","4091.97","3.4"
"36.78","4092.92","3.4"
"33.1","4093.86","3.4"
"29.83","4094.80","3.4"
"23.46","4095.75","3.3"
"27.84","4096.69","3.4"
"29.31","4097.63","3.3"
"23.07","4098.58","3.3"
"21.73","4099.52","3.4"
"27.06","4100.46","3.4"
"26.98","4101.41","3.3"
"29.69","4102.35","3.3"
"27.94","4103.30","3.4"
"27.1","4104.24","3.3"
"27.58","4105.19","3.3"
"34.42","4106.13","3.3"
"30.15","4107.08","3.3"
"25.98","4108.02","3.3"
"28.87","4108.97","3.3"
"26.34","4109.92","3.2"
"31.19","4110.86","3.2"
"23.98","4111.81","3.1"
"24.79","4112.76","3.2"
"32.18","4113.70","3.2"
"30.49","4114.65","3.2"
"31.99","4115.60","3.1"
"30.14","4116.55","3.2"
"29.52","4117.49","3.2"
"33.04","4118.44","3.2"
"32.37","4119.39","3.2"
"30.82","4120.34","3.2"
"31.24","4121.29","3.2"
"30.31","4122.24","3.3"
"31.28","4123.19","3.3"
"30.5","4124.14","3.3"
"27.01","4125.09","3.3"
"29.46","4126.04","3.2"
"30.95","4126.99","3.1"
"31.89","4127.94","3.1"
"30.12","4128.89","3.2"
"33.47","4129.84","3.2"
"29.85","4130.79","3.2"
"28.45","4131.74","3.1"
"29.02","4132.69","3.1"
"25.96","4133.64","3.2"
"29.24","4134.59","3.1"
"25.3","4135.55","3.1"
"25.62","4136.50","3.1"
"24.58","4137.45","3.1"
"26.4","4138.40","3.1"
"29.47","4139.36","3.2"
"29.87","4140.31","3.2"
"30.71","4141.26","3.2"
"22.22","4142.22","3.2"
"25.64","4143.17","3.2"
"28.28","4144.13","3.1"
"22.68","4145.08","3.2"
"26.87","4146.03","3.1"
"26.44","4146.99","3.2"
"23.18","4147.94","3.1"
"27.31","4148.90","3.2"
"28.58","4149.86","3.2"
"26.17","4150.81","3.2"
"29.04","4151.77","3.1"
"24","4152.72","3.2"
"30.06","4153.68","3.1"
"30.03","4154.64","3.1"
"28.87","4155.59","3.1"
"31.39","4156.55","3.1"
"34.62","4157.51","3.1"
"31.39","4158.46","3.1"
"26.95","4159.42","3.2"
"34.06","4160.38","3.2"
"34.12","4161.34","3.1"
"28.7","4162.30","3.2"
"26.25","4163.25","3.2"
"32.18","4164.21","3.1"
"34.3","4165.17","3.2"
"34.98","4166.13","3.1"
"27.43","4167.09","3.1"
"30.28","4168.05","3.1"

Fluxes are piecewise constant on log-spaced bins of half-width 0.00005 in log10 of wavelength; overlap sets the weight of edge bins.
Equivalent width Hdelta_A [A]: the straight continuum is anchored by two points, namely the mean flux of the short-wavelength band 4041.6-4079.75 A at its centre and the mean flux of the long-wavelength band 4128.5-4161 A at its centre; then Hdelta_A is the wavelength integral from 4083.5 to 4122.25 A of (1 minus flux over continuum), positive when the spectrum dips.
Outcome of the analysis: -1.5 A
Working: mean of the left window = 30.3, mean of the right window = 28.1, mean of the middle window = 30.3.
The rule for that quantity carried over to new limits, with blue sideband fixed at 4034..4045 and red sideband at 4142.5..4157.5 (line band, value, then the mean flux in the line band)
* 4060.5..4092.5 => -2.3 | 31.6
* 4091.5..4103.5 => 0.1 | 28.7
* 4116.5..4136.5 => -1.3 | 29.9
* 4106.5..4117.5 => -0.1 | 28.8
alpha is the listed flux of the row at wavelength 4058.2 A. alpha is 23.6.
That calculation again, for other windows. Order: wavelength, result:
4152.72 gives 24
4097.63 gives 29.31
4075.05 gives 25.01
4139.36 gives 29.47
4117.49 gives 29.52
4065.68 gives 23.63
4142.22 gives 22.22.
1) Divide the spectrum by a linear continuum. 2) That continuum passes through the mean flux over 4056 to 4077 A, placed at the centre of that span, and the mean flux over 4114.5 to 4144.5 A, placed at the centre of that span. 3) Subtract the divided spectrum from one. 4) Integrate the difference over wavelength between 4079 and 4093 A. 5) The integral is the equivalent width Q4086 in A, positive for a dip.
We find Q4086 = -2.1 A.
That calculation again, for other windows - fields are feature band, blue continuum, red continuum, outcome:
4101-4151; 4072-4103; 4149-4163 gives 3.0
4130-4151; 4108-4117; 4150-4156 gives 0.9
